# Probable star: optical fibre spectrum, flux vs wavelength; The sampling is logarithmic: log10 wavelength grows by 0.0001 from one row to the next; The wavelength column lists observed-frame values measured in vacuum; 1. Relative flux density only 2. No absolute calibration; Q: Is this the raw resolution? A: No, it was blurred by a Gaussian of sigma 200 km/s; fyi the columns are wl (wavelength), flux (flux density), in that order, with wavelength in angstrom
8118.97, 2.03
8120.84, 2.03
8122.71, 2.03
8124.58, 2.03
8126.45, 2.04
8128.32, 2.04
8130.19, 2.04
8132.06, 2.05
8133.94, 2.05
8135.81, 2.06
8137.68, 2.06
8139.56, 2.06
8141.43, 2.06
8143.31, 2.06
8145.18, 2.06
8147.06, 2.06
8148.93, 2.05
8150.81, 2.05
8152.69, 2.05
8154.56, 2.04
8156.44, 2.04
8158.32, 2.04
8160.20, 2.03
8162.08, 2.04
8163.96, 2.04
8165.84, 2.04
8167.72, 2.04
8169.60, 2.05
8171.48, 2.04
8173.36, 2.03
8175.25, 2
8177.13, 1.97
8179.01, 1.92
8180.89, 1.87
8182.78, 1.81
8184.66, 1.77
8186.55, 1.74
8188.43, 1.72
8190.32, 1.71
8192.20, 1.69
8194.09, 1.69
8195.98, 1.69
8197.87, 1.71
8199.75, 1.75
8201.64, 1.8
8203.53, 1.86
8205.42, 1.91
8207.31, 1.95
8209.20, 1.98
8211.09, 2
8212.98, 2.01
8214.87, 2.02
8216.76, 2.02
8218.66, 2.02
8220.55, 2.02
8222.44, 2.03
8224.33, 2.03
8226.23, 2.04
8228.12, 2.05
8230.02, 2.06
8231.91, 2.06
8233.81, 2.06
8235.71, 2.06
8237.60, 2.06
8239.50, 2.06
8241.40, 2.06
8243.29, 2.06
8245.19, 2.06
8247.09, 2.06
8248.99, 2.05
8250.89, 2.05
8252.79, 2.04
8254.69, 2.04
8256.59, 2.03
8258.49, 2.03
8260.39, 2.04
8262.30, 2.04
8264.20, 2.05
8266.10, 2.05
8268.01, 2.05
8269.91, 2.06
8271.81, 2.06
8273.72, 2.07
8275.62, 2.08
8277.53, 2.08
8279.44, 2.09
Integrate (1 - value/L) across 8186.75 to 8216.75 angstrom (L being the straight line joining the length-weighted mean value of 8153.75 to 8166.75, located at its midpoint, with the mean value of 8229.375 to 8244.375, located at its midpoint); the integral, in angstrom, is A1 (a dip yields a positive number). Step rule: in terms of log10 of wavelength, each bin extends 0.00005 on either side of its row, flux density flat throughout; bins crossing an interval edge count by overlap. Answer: 3.1 angstrom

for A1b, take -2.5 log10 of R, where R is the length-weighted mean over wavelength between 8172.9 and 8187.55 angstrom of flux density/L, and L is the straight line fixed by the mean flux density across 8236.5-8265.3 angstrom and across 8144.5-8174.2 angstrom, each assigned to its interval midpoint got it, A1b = 0.09 mag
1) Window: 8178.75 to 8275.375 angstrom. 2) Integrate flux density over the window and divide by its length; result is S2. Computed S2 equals 1.96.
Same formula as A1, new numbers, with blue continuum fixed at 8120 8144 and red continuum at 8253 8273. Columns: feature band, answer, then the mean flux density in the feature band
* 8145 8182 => 0.45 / 2.02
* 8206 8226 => 0.37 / 2.01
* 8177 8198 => 2.84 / 1.77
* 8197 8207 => 1.12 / 1.82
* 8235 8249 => -0.10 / 2.06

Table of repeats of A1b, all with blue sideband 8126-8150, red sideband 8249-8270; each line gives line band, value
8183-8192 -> 0.179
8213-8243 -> 0.002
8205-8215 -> 0.037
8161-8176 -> 0.009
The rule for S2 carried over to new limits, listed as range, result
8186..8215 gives 1.82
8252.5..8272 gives 2.04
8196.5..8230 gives 1.95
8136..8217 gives 1.94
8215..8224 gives 2.02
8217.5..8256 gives 2.05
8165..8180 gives 2.01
